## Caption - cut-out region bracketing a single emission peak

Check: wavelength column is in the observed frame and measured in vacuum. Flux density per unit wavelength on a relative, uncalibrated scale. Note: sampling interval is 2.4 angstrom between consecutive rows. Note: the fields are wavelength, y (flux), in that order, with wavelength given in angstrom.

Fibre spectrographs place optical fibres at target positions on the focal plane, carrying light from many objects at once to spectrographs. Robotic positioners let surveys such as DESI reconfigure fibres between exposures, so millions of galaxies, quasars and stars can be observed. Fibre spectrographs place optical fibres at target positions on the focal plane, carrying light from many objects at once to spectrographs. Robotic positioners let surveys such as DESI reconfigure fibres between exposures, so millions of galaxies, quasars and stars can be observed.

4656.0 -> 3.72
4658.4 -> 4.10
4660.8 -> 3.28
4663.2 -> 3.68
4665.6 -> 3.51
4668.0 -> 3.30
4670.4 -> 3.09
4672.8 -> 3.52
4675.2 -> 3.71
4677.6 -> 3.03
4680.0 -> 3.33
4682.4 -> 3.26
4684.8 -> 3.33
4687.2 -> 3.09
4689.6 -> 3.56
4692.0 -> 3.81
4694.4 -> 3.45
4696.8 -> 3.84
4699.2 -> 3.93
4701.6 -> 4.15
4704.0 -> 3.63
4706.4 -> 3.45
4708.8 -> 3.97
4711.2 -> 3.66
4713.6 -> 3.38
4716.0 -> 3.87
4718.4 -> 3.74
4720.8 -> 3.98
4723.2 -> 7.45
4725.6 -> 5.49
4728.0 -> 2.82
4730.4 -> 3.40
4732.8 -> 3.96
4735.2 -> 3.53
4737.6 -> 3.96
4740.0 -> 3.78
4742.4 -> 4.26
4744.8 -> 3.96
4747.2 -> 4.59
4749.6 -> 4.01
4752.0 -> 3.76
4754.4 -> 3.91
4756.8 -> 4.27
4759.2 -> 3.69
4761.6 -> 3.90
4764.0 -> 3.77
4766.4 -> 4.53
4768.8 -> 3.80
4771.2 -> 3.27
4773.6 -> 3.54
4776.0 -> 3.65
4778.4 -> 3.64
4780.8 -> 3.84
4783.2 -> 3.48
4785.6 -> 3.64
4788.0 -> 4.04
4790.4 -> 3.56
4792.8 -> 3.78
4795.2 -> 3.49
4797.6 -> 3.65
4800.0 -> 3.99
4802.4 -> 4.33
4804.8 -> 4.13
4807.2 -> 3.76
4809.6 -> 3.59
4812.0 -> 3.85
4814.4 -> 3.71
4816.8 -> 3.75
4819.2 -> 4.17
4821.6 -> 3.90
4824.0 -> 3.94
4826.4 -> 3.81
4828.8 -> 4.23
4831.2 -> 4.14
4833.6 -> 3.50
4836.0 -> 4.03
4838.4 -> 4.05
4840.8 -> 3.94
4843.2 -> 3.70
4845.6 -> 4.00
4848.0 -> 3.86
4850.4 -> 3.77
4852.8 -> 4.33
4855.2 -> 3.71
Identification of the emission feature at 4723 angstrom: H-gamma 4340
